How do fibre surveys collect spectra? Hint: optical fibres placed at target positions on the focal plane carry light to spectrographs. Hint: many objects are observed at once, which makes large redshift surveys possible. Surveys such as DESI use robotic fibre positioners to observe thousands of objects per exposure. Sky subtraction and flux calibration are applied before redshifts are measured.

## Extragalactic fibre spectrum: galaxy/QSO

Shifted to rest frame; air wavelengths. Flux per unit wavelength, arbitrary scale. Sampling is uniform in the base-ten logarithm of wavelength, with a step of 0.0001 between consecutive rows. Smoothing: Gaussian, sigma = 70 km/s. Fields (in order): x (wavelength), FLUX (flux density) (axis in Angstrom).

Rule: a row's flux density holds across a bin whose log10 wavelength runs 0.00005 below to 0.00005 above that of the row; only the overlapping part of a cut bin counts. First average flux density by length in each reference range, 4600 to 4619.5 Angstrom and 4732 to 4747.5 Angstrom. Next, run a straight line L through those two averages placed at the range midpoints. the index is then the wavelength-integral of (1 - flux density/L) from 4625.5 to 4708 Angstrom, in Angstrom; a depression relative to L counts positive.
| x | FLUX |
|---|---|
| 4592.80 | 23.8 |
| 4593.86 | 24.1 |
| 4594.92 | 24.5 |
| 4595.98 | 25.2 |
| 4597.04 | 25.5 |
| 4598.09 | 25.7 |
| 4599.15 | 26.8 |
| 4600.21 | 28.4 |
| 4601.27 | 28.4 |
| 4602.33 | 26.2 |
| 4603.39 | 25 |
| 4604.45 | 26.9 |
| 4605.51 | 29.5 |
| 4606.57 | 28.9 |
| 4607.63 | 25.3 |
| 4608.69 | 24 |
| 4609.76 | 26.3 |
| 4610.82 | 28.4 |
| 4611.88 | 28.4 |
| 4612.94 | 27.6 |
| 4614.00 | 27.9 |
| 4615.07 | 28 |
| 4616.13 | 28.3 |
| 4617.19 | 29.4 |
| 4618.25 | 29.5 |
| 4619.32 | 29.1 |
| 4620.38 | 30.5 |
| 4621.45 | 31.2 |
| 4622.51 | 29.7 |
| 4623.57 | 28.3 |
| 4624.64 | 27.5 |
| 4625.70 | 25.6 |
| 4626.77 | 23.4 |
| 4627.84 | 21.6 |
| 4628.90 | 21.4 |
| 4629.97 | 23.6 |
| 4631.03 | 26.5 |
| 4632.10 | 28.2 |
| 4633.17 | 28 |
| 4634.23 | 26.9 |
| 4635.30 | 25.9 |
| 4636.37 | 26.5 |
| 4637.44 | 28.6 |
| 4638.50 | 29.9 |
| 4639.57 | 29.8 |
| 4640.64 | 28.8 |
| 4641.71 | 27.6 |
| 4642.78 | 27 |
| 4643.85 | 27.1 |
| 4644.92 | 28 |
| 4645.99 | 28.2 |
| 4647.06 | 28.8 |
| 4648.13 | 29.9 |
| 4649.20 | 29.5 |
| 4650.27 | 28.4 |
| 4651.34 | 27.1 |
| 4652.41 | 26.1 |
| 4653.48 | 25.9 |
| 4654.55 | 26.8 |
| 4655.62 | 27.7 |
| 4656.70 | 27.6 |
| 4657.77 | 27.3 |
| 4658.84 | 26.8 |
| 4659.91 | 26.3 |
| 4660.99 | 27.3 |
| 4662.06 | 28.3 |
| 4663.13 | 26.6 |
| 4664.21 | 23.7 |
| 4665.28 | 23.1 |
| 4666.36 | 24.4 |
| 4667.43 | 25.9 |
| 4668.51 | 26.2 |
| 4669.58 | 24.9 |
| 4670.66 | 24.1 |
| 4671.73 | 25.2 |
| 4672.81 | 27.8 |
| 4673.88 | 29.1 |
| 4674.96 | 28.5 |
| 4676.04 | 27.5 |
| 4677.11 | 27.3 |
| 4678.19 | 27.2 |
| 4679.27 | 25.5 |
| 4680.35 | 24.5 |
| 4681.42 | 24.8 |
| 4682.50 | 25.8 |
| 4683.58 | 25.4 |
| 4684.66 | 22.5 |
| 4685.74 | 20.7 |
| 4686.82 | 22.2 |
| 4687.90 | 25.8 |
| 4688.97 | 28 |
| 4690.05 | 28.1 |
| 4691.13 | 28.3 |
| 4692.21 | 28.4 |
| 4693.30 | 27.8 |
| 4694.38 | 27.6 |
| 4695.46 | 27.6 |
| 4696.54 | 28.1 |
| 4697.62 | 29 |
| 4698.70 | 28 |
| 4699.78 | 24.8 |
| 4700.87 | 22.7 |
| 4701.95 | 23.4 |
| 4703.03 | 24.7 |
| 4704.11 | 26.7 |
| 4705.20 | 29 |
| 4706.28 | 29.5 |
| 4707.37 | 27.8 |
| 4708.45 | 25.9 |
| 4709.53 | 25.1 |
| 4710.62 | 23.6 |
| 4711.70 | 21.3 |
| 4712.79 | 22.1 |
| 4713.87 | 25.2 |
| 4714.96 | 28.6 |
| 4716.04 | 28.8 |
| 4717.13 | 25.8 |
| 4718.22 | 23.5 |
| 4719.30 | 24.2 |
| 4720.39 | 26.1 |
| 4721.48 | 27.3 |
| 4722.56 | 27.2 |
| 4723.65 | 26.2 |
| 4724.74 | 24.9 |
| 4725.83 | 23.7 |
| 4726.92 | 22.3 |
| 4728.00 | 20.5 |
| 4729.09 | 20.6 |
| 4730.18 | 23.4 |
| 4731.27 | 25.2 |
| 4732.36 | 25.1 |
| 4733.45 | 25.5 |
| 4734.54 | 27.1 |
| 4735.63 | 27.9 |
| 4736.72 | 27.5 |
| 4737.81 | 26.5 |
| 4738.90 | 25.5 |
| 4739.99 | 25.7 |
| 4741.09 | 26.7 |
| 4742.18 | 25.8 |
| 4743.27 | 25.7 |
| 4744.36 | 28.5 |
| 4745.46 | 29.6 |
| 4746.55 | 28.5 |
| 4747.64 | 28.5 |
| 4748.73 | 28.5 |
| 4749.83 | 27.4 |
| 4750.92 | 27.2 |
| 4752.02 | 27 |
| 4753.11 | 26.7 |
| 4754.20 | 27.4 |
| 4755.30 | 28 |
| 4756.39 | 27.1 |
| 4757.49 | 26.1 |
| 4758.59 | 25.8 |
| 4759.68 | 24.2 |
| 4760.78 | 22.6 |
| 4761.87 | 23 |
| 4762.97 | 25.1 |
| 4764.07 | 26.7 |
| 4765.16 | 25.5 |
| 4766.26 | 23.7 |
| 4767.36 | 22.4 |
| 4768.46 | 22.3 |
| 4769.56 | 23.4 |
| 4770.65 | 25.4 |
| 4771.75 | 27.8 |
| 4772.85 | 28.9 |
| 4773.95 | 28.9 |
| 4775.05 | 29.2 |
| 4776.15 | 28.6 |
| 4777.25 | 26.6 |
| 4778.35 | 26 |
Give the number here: 2.2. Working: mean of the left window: 27.6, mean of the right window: 26.9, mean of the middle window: 26.6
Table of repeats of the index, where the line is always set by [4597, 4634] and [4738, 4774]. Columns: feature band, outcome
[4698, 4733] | 1.8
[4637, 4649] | -0.7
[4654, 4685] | 0.7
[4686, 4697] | -0.2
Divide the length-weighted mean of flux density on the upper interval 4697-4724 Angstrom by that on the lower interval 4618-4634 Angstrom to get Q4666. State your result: 1.0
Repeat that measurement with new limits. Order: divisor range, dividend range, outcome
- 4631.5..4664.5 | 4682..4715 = 0.94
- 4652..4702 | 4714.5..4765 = 0.99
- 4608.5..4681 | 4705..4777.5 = 0.96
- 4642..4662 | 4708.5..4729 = 0.90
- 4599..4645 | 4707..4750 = 0.94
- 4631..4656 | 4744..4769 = 0.94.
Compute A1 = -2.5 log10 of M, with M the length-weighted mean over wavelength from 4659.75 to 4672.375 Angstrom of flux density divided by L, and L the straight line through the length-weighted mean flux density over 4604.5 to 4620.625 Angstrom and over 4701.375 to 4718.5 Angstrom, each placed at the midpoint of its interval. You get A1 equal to 0.053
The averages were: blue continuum 28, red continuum 25.7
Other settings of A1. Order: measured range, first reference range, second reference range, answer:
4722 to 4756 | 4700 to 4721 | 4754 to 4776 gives -0.02 mag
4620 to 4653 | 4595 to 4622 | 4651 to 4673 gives -0.02 mag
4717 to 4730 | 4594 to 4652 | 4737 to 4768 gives 0.09 mag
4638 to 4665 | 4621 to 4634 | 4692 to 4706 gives -0.05 mag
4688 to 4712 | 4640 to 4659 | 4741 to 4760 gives 0.03 mag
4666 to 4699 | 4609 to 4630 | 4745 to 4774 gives 0.02 mag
